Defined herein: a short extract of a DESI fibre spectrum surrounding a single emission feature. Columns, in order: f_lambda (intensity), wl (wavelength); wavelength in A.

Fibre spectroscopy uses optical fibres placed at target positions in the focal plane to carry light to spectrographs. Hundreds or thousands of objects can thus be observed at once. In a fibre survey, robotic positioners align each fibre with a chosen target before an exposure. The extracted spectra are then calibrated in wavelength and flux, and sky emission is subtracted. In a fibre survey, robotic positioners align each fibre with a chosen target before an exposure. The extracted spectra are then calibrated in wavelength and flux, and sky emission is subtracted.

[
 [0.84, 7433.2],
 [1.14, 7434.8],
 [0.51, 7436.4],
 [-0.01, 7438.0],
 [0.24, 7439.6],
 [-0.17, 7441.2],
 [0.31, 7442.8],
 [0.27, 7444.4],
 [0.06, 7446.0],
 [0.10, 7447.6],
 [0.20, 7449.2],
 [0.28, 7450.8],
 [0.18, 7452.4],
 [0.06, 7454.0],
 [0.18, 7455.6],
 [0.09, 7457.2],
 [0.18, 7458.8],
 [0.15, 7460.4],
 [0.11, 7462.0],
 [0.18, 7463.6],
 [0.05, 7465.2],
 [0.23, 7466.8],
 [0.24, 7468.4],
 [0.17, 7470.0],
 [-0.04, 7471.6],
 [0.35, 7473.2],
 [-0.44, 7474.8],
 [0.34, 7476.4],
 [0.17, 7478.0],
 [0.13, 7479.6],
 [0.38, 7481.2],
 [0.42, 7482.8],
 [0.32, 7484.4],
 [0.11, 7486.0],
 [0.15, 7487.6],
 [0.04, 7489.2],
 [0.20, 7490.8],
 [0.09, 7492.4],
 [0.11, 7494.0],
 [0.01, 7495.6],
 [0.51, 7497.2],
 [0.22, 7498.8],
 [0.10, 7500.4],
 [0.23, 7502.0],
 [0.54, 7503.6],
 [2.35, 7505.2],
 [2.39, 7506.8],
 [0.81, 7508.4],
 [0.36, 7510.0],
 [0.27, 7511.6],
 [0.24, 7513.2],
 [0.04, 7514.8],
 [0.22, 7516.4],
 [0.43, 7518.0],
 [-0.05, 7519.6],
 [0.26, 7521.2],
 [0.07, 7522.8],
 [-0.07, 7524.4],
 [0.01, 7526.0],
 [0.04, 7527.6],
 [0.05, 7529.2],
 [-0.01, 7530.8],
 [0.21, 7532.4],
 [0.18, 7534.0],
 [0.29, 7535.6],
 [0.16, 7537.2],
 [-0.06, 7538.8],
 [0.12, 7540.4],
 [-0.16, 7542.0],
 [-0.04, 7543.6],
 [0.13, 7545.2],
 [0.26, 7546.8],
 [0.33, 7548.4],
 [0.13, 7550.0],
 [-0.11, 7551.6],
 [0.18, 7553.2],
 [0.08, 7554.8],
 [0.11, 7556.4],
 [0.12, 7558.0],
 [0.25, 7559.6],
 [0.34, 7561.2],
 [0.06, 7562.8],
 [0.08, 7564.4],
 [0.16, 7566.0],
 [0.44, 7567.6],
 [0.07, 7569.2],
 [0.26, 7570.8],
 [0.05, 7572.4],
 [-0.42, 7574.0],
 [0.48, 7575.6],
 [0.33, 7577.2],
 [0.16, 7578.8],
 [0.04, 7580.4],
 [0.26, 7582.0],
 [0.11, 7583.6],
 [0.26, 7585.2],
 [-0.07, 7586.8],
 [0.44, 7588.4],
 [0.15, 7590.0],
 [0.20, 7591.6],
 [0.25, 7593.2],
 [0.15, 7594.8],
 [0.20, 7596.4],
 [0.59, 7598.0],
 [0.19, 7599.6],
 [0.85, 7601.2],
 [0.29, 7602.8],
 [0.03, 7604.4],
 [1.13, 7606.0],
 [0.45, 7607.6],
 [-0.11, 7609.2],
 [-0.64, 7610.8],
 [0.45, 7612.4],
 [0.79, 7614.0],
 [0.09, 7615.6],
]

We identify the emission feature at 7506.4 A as [O III] 5007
